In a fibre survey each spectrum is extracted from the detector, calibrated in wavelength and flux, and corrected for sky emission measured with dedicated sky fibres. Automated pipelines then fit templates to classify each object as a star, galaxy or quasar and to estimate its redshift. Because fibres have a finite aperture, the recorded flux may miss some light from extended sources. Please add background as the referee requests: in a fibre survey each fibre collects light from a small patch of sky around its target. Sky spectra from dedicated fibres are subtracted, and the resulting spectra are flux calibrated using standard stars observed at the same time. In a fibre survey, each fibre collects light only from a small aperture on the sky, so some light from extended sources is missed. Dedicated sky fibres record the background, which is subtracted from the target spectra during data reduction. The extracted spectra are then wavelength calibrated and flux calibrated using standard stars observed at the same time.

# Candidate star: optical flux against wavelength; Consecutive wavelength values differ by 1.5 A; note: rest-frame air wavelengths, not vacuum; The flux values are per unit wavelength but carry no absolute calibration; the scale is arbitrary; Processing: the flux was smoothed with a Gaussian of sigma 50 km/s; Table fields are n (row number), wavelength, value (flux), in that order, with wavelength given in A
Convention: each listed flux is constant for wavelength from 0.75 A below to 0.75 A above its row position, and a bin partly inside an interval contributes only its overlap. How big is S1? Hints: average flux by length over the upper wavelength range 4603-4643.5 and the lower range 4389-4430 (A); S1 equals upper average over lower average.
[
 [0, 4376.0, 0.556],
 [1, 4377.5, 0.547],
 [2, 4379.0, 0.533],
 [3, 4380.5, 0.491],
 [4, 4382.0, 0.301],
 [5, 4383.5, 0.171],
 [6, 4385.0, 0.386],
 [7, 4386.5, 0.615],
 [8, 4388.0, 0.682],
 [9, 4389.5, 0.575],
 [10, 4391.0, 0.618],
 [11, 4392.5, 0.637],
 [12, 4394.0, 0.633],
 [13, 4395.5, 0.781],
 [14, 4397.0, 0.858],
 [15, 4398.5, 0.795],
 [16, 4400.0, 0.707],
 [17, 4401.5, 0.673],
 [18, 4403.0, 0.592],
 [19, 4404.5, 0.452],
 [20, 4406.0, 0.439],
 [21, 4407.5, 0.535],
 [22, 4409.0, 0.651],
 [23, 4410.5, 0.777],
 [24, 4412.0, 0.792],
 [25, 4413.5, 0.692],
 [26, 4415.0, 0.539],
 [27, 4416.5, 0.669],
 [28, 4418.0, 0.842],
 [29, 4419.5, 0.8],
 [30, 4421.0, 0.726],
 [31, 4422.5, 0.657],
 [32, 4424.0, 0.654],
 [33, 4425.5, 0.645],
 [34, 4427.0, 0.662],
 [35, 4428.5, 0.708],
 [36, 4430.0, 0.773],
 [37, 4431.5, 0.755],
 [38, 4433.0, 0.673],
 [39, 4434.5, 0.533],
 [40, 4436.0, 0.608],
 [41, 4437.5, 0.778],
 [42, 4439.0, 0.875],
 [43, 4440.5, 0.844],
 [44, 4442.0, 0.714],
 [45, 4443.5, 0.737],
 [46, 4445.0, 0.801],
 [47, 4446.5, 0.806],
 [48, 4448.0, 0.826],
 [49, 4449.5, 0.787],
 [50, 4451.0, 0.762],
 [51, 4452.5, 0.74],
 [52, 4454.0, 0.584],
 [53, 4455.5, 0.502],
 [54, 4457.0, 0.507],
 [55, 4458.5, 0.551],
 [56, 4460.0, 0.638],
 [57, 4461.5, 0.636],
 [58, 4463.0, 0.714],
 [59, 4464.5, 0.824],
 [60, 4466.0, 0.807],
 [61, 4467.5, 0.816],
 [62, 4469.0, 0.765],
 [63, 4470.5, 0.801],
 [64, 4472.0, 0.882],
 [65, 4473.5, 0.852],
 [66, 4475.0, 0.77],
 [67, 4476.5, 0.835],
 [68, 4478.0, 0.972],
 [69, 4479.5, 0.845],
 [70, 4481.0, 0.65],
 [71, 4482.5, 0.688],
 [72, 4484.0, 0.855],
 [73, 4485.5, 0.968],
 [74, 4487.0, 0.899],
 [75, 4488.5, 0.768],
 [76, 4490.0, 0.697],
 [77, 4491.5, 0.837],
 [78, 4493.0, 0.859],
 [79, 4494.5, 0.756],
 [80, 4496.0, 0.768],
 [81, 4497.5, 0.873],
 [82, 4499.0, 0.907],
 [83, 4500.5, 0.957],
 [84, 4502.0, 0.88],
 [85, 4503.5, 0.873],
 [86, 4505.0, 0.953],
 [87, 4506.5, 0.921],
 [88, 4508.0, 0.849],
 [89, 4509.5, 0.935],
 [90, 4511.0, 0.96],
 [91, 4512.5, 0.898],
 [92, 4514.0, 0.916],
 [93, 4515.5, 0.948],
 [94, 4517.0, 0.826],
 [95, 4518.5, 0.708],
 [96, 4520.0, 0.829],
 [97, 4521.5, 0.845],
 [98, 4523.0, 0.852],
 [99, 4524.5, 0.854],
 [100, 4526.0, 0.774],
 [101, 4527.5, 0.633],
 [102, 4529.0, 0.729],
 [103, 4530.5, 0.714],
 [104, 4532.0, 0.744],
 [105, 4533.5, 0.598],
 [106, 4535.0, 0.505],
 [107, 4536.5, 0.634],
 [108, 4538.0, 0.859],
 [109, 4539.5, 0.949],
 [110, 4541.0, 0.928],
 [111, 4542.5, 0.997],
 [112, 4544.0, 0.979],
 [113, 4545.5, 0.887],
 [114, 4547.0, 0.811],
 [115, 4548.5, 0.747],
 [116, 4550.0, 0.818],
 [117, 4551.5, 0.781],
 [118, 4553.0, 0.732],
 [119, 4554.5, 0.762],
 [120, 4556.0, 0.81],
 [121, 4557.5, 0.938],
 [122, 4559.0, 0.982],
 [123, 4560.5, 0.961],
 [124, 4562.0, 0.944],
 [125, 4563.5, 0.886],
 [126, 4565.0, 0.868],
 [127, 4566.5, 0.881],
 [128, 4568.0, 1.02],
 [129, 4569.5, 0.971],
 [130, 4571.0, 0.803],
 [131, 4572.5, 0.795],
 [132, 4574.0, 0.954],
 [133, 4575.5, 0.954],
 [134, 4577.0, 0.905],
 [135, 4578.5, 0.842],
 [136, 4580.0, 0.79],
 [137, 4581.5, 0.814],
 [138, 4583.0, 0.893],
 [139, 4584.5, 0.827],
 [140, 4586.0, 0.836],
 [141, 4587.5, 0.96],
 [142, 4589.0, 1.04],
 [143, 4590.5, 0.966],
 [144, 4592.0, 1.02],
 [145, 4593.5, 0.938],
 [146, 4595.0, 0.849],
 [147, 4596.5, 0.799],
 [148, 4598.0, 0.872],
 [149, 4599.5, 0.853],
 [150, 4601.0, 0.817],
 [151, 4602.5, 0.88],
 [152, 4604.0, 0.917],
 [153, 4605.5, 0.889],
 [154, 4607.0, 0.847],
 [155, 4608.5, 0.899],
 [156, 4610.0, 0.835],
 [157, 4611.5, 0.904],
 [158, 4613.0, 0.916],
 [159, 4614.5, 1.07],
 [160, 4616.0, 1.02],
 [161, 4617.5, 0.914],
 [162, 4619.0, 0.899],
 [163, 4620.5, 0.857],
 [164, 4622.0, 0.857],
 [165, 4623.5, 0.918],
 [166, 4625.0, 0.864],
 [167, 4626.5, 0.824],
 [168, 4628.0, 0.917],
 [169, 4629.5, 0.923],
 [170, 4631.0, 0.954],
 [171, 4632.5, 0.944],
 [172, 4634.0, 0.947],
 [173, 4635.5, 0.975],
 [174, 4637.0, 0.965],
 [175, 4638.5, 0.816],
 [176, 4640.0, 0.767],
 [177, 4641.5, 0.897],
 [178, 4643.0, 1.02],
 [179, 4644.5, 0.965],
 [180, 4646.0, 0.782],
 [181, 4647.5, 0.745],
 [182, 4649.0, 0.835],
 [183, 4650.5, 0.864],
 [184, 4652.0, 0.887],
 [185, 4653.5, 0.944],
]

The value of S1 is 1.3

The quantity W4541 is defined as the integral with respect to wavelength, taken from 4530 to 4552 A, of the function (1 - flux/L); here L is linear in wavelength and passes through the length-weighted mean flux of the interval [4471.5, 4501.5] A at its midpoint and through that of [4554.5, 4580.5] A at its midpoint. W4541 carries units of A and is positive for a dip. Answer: 2.0 A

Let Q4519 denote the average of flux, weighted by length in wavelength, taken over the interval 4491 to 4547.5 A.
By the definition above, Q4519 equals 0.835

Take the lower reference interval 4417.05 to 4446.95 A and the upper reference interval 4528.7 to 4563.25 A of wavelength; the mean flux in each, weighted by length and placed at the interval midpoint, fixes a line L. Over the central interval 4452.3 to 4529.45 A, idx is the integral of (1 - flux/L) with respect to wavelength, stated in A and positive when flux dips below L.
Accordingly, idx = -2.61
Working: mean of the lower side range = 0.728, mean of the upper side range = 0.82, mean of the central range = 0.803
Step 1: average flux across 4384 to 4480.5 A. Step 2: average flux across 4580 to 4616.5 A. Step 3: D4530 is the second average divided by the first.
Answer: 1.28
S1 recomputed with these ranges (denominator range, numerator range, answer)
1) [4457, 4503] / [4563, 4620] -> 1.13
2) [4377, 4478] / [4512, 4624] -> 1.27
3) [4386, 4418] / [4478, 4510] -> 1.29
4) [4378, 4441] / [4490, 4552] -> 1.29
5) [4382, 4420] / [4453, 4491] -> 1.20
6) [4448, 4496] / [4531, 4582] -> 1.11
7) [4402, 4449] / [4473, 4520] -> 1.22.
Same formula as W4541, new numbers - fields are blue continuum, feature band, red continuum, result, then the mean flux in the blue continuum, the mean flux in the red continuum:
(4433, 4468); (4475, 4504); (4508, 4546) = -2.5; 0.711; 0.82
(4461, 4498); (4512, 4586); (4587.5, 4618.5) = 2.4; 0.806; 0.913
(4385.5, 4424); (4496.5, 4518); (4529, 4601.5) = -3.1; 0.667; 0.858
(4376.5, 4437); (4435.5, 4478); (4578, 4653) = -3.3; 0.63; 0.893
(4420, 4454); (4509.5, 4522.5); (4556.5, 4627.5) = -0.9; 0.727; 0.899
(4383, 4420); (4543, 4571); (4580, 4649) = -1.7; 0.638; 0.896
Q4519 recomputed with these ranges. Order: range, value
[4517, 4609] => 0.85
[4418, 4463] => 0.702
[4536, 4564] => 0.865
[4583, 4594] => 0.938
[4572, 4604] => 0.887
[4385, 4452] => 0.694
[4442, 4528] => 0.801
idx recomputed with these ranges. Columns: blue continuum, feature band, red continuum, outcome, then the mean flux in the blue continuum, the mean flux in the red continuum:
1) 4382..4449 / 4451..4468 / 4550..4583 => 1.5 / 0.671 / 0.875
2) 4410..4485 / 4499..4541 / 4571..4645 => -0.8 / 0.734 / 0.899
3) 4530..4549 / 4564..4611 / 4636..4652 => -3.3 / 0.798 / 0.868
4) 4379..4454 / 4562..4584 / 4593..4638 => -0.9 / 0.667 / 0.901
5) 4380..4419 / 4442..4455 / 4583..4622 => -1.2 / 0.614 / 0.904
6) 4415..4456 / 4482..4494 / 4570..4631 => -0.8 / 0.719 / 0.893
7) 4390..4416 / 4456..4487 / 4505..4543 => -0.9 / 0.656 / 0.818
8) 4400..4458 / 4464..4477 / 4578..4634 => -1.4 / 0.687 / 0.897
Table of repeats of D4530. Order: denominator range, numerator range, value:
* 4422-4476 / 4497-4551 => 1.16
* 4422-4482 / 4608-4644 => 1.25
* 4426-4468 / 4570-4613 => 1.24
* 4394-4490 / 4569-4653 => 1.23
